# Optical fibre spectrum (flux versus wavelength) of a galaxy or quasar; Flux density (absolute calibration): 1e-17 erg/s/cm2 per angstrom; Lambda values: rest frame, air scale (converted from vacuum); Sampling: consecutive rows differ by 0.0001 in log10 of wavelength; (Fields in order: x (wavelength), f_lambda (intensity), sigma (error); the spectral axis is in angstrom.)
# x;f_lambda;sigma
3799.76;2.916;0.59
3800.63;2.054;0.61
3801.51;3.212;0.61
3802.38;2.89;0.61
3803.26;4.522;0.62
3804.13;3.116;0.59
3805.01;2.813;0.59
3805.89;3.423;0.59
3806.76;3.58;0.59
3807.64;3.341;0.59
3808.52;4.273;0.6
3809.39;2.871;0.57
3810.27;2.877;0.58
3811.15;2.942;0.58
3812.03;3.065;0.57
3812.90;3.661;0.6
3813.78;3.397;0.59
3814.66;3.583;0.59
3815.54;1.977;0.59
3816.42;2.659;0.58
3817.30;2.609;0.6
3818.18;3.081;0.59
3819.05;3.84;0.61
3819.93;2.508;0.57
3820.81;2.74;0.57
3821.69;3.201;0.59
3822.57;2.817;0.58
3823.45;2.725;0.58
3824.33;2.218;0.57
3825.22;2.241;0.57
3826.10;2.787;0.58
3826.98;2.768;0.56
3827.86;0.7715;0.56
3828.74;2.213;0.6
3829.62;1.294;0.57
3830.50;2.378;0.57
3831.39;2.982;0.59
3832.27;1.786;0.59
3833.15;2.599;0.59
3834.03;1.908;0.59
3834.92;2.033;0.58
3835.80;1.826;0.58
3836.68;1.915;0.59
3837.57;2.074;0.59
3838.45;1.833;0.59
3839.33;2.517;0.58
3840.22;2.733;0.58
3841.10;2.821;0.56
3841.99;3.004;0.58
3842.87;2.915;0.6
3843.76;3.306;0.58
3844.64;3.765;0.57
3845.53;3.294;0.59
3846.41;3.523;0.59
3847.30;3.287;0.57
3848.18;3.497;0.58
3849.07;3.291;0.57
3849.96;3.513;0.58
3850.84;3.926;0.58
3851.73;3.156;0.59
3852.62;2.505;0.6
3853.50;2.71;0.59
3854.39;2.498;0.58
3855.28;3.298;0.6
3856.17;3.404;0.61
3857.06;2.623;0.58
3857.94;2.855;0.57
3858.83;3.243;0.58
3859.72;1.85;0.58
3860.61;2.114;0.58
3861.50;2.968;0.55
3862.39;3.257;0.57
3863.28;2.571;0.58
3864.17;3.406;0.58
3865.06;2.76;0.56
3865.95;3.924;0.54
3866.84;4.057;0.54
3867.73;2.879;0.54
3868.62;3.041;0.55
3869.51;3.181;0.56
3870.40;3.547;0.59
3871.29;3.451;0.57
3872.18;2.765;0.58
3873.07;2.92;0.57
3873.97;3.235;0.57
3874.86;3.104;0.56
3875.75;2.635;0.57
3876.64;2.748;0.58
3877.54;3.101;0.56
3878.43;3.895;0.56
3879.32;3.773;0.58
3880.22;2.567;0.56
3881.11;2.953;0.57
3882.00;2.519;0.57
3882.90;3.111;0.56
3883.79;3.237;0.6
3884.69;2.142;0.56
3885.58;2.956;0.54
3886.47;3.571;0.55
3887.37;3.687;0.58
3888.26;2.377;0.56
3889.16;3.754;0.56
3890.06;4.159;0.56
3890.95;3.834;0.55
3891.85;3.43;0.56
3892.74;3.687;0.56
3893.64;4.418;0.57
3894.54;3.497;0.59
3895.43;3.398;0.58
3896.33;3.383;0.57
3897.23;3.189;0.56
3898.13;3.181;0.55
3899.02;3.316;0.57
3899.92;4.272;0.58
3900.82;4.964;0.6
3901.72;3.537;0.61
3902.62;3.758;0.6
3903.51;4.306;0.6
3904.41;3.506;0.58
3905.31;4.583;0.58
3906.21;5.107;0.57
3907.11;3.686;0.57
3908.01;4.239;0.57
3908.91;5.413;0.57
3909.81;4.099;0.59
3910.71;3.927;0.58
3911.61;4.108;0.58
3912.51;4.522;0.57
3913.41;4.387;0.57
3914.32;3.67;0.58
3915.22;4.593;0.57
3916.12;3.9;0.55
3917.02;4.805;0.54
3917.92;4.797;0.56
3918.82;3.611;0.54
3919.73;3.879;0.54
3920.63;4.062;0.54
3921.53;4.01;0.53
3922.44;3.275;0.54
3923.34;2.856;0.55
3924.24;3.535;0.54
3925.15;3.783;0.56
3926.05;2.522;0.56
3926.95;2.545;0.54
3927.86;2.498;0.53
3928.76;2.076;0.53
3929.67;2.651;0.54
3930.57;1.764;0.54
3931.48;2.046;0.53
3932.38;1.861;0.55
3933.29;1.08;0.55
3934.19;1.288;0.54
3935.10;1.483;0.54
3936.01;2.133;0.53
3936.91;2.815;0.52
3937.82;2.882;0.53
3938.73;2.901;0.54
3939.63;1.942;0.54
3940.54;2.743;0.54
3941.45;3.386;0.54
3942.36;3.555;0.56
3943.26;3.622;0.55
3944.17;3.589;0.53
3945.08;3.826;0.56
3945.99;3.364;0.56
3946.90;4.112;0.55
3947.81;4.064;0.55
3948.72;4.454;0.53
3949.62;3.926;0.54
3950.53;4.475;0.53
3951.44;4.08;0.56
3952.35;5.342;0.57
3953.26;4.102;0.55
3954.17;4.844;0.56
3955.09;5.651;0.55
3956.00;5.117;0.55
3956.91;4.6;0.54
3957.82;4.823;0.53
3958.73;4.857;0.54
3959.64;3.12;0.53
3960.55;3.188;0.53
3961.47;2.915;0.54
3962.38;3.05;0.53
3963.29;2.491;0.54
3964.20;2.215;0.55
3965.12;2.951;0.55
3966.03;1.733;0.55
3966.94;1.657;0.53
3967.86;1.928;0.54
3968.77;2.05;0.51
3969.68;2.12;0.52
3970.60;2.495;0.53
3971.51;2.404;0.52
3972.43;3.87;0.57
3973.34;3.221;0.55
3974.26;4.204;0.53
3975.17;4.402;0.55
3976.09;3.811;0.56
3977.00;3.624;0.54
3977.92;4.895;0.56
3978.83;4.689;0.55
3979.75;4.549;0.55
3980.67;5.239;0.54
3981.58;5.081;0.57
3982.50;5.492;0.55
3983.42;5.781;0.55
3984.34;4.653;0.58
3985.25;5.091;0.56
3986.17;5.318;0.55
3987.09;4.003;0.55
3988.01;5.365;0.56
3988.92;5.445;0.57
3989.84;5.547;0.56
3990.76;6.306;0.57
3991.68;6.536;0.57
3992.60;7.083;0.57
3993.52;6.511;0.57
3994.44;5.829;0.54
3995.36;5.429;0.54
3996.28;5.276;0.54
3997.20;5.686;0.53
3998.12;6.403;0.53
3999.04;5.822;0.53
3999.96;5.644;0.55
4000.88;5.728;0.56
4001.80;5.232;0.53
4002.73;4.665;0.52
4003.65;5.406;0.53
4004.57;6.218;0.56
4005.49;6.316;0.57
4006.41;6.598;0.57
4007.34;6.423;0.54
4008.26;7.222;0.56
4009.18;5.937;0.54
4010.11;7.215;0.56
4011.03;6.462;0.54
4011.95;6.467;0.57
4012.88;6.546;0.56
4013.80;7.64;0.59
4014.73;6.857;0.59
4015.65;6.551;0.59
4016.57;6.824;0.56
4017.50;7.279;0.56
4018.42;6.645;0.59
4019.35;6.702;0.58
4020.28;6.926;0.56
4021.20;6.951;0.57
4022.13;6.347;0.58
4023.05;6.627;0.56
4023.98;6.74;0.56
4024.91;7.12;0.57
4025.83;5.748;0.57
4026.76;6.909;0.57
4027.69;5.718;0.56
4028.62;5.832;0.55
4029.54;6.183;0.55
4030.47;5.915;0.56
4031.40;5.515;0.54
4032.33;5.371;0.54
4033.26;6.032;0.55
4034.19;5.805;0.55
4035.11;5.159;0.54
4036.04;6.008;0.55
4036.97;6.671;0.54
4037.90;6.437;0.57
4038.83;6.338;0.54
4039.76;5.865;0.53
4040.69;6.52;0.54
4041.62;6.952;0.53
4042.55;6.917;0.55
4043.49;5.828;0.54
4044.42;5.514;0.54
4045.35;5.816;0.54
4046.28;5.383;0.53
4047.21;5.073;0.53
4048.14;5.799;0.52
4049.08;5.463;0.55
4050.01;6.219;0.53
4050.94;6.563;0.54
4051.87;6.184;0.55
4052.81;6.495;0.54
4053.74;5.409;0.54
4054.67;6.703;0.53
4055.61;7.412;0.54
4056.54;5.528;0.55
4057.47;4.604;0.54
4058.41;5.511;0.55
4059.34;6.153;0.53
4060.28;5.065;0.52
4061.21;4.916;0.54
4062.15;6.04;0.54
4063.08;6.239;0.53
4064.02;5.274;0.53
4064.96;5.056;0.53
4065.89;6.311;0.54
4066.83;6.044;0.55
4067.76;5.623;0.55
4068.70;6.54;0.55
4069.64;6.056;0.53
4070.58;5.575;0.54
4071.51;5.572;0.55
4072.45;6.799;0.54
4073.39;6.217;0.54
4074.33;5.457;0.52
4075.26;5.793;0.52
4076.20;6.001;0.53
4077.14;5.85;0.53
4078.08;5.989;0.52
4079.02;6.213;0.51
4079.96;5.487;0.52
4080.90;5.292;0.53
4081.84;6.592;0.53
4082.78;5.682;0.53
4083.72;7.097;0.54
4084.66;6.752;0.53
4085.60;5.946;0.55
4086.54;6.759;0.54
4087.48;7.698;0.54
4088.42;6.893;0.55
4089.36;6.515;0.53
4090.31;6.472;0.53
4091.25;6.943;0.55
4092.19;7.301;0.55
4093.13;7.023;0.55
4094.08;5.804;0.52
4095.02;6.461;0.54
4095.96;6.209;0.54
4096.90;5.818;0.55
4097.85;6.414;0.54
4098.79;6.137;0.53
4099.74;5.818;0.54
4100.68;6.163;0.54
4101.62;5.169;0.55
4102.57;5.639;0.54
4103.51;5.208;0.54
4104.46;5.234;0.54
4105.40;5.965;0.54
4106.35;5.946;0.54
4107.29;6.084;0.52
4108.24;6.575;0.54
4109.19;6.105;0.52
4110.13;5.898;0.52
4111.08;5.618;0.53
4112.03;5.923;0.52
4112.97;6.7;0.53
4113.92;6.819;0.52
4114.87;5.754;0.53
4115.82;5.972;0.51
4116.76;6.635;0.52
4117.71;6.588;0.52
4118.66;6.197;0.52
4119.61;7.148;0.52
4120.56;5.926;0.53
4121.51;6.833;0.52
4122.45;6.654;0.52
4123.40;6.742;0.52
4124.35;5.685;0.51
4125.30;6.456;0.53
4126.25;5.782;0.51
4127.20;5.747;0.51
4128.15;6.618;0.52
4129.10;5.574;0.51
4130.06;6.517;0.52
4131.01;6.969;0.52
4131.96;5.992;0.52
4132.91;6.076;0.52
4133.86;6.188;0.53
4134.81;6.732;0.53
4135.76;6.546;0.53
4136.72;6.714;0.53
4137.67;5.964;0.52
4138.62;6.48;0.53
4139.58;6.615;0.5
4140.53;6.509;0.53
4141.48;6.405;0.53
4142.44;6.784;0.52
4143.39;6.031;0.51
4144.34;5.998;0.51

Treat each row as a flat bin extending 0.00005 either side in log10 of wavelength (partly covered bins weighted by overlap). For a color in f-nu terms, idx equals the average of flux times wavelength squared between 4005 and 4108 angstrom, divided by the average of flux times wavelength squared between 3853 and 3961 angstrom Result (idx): 1.9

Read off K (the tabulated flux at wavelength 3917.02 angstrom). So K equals 4.805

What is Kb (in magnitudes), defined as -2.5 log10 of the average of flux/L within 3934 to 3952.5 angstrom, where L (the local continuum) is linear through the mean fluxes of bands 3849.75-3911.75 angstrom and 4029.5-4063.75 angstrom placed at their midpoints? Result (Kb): 0.29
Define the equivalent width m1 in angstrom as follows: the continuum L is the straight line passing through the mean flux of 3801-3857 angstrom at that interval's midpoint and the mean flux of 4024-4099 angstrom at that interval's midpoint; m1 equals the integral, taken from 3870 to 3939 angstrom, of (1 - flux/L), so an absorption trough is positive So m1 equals 9.1 angstrom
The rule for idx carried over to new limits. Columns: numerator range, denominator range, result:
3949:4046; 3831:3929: 1.70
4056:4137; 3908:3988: 1.83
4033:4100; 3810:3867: 2.45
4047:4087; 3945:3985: 1.62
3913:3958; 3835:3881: 1.20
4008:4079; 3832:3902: 2.17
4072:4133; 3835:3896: 2.27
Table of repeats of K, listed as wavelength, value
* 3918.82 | 3.611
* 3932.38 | 1.861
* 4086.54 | 6.759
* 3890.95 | 3.834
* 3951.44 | 4.08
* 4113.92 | 6.819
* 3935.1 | 1.483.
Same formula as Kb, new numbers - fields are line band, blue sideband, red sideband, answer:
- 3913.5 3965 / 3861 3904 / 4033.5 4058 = 0.24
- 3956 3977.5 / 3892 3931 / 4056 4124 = 0.38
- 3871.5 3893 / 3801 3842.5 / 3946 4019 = 0.12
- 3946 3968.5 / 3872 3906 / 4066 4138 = 0.16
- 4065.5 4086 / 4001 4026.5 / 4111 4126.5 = 0.06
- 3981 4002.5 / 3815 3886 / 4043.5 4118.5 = -0.17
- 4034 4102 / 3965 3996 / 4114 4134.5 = -0.10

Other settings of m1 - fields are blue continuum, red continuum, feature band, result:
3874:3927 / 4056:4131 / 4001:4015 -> -3.6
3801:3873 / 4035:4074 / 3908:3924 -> -0.4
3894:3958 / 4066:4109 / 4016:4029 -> -3.7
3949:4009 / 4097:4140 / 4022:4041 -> -3.3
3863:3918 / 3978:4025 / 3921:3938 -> 7.5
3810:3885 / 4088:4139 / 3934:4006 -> 3.8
